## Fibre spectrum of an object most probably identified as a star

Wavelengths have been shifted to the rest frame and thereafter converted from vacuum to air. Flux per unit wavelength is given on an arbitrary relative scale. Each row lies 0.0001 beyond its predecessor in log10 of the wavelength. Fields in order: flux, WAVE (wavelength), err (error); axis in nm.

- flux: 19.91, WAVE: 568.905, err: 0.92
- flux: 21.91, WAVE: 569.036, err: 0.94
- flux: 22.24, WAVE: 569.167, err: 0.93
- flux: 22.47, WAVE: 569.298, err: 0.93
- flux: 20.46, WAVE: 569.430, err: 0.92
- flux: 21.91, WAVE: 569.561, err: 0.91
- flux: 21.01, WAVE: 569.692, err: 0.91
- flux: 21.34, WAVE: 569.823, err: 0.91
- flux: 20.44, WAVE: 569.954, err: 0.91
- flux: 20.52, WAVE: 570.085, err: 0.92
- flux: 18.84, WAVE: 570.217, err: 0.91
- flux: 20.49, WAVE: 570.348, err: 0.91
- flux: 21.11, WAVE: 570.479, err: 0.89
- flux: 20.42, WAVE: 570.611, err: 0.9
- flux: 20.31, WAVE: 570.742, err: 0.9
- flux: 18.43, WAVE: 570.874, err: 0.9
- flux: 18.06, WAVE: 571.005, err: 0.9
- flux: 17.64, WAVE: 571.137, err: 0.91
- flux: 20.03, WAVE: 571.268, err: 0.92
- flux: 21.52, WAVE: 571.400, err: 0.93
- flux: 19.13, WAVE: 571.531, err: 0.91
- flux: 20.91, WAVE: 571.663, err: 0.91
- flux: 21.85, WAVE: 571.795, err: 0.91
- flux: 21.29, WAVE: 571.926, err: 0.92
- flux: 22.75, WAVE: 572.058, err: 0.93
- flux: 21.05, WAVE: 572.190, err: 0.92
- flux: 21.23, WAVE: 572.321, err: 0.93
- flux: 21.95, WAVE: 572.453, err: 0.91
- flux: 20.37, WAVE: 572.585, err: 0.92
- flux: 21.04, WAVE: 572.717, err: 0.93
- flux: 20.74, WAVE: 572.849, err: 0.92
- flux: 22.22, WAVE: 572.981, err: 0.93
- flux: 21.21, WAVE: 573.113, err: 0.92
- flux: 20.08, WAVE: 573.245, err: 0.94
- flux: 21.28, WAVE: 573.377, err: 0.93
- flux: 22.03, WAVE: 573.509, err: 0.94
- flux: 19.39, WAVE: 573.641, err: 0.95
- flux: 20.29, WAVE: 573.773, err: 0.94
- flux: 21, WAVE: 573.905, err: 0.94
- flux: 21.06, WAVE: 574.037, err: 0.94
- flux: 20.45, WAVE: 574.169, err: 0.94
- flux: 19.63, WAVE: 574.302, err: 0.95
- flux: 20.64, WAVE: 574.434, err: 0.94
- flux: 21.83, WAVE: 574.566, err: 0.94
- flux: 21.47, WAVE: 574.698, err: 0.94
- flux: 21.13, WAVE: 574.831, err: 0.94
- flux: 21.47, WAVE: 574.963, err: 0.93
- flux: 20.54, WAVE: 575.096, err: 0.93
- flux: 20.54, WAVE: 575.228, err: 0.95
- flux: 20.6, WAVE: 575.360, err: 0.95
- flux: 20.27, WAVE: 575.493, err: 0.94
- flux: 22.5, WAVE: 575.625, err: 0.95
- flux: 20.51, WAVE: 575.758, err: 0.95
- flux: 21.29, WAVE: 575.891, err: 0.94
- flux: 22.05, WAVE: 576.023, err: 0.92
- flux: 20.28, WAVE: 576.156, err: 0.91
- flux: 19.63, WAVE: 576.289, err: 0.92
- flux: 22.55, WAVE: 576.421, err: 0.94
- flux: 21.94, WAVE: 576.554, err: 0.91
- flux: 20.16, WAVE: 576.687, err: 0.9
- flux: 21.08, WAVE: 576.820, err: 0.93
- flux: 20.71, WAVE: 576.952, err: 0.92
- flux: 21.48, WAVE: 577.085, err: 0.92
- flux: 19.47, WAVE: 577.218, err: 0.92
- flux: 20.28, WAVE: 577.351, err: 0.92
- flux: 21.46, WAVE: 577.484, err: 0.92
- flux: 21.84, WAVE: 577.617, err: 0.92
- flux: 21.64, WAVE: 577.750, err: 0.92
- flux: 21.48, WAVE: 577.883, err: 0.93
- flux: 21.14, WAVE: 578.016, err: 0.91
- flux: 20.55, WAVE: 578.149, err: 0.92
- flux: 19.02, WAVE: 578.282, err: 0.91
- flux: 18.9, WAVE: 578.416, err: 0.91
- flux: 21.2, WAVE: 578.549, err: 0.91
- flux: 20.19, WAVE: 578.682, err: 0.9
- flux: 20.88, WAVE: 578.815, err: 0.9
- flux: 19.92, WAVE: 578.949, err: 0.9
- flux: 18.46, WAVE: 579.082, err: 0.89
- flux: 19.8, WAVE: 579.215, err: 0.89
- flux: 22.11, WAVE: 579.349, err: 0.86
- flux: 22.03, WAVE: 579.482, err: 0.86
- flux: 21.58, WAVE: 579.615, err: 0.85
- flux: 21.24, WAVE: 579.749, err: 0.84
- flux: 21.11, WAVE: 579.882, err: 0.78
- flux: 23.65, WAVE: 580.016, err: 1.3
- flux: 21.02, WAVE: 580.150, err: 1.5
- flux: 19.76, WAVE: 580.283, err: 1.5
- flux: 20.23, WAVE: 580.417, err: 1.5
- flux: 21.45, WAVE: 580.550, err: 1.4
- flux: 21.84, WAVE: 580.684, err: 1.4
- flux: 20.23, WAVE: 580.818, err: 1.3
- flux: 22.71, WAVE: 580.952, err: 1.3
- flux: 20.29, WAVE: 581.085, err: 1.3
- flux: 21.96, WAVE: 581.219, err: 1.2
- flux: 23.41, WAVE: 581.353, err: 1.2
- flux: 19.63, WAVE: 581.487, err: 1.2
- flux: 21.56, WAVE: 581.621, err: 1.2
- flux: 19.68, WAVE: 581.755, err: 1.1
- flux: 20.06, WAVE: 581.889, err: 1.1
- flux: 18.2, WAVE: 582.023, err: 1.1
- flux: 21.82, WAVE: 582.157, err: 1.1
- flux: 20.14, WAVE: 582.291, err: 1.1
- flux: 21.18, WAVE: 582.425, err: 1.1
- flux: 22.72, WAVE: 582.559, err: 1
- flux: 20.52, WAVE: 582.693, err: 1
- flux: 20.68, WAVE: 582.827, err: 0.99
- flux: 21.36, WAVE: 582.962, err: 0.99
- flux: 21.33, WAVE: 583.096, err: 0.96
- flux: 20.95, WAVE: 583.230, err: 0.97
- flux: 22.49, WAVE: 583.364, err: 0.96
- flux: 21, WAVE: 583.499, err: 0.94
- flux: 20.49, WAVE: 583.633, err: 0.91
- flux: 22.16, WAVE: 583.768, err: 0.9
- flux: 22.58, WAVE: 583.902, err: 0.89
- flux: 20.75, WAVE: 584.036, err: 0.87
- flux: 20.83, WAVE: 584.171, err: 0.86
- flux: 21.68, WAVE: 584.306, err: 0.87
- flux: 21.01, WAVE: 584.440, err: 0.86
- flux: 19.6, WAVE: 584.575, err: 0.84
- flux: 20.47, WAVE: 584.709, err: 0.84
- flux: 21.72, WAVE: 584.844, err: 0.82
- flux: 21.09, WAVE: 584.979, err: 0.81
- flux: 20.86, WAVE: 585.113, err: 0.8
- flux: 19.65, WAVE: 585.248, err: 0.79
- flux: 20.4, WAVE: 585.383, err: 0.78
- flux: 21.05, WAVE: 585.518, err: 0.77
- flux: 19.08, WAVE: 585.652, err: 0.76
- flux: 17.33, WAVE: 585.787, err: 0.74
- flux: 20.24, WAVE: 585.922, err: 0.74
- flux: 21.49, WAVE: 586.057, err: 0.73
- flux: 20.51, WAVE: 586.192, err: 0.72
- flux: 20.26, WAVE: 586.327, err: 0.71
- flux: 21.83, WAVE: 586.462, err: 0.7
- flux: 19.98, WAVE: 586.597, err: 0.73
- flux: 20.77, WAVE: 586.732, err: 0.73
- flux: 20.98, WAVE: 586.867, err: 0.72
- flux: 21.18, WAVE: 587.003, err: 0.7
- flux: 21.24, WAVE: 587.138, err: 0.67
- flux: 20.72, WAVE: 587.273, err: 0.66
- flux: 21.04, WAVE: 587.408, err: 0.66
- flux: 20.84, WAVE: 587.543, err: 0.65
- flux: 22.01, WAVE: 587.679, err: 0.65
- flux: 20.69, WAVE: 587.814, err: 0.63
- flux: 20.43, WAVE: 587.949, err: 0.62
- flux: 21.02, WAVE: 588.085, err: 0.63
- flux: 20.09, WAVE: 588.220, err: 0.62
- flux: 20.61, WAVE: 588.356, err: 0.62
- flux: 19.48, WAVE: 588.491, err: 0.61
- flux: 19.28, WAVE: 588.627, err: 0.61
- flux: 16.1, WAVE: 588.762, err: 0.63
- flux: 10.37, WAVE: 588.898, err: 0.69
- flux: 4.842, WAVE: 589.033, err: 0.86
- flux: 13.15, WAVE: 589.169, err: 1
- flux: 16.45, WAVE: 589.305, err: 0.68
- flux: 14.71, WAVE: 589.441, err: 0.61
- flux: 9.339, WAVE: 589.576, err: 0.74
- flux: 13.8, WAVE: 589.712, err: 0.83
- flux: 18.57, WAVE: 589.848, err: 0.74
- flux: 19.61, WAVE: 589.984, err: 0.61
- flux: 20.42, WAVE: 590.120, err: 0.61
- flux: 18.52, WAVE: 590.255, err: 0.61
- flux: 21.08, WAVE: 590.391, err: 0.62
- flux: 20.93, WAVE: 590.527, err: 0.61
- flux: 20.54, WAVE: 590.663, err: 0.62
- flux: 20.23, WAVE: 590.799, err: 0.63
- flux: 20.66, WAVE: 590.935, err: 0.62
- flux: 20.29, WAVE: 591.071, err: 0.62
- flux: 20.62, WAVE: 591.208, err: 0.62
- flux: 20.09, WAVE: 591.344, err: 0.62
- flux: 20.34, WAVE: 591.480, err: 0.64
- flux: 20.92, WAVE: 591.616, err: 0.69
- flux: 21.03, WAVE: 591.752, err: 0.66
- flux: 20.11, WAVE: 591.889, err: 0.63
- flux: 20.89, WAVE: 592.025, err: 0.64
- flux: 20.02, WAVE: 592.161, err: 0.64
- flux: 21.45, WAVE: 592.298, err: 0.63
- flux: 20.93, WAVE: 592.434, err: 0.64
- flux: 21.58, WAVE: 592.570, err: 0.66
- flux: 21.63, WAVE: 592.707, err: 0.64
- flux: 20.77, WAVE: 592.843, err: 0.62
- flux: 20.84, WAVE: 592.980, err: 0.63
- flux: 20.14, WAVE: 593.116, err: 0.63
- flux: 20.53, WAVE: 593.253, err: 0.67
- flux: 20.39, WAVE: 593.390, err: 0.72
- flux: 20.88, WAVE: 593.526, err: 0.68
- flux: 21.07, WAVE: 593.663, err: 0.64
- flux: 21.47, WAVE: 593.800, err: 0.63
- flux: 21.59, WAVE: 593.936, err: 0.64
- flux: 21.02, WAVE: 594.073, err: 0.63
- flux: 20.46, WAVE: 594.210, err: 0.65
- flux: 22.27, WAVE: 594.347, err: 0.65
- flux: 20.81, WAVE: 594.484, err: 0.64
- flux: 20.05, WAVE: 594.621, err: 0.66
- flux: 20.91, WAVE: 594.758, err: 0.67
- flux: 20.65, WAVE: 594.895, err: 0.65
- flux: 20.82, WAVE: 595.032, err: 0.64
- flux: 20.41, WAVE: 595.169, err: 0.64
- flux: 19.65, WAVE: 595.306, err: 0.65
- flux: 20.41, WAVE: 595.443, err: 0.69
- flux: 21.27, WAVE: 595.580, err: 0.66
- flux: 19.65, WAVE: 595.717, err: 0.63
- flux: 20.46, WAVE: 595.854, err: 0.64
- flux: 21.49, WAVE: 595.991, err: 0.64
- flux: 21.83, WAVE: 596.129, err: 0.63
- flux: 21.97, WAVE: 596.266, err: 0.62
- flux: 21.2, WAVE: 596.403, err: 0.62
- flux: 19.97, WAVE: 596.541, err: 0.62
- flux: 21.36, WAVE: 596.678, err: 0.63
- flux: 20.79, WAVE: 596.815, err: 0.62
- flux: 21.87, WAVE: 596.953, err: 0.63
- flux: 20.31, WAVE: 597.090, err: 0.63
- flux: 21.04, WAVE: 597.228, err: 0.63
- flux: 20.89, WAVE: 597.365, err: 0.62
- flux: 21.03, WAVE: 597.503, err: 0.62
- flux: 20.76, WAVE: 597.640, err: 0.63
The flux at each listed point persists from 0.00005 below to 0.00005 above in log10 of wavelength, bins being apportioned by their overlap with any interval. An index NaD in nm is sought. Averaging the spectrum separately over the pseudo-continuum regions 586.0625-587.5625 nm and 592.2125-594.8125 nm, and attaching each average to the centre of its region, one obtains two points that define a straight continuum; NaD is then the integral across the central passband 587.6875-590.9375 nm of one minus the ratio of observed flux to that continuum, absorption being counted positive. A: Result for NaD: 0.52 nm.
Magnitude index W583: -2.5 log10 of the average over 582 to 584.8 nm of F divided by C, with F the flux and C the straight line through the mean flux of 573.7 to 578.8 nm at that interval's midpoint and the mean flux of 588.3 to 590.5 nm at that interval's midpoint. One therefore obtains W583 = -0.16 mag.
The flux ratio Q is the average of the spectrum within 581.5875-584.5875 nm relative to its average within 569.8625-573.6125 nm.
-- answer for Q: 1.02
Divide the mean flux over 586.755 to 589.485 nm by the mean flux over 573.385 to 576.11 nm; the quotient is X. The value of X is 0.88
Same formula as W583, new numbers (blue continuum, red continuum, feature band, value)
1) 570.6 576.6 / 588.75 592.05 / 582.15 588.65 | -0.119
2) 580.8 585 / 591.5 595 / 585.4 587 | 0.035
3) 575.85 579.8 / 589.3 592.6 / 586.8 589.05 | 0.029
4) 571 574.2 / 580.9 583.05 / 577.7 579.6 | 0.020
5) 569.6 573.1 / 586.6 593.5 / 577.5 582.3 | -0.047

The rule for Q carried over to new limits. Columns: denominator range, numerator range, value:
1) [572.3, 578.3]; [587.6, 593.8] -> 0.91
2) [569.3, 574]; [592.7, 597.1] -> 1.01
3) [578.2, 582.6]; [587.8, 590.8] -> 0.83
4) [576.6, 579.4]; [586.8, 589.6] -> 0.87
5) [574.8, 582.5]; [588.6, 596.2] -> 0.93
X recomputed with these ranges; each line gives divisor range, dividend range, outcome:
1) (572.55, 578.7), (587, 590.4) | 0.85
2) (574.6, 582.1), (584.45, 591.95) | 0.92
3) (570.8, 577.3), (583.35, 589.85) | 0.93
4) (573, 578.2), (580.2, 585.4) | 1.00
